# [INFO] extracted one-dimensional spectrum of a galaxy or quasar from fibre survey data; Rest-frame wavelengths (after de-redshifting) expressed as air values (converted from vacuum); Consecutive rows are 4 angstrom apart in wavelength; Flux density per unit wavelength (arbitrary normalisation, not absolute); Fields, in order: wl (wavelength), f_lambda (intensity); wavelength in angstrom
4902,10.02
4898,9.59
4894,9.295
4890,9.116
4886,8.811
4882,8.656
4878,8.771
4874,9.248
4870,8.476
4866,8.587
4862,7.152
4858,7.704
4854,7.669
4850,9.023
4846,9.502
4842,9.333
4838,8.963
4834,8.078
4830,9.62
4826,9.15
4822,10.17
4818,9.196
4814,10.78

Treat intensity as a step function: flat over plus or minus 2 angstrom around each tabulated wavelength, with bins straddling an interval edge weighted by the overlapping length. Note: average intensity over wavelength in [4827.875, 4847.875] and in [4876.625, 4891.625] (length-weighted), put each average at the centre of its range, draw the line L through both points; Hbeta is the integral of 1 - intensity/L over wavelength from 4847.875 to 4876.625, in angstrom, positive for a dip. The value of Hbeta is 2.2 angstrom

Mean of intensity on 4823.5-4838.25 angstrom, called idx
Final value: 8.99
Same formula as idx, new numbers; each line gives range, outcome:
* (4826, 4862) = 8.67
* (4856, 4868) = 7.81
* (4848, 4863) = 7.94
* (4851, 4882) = 8.28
